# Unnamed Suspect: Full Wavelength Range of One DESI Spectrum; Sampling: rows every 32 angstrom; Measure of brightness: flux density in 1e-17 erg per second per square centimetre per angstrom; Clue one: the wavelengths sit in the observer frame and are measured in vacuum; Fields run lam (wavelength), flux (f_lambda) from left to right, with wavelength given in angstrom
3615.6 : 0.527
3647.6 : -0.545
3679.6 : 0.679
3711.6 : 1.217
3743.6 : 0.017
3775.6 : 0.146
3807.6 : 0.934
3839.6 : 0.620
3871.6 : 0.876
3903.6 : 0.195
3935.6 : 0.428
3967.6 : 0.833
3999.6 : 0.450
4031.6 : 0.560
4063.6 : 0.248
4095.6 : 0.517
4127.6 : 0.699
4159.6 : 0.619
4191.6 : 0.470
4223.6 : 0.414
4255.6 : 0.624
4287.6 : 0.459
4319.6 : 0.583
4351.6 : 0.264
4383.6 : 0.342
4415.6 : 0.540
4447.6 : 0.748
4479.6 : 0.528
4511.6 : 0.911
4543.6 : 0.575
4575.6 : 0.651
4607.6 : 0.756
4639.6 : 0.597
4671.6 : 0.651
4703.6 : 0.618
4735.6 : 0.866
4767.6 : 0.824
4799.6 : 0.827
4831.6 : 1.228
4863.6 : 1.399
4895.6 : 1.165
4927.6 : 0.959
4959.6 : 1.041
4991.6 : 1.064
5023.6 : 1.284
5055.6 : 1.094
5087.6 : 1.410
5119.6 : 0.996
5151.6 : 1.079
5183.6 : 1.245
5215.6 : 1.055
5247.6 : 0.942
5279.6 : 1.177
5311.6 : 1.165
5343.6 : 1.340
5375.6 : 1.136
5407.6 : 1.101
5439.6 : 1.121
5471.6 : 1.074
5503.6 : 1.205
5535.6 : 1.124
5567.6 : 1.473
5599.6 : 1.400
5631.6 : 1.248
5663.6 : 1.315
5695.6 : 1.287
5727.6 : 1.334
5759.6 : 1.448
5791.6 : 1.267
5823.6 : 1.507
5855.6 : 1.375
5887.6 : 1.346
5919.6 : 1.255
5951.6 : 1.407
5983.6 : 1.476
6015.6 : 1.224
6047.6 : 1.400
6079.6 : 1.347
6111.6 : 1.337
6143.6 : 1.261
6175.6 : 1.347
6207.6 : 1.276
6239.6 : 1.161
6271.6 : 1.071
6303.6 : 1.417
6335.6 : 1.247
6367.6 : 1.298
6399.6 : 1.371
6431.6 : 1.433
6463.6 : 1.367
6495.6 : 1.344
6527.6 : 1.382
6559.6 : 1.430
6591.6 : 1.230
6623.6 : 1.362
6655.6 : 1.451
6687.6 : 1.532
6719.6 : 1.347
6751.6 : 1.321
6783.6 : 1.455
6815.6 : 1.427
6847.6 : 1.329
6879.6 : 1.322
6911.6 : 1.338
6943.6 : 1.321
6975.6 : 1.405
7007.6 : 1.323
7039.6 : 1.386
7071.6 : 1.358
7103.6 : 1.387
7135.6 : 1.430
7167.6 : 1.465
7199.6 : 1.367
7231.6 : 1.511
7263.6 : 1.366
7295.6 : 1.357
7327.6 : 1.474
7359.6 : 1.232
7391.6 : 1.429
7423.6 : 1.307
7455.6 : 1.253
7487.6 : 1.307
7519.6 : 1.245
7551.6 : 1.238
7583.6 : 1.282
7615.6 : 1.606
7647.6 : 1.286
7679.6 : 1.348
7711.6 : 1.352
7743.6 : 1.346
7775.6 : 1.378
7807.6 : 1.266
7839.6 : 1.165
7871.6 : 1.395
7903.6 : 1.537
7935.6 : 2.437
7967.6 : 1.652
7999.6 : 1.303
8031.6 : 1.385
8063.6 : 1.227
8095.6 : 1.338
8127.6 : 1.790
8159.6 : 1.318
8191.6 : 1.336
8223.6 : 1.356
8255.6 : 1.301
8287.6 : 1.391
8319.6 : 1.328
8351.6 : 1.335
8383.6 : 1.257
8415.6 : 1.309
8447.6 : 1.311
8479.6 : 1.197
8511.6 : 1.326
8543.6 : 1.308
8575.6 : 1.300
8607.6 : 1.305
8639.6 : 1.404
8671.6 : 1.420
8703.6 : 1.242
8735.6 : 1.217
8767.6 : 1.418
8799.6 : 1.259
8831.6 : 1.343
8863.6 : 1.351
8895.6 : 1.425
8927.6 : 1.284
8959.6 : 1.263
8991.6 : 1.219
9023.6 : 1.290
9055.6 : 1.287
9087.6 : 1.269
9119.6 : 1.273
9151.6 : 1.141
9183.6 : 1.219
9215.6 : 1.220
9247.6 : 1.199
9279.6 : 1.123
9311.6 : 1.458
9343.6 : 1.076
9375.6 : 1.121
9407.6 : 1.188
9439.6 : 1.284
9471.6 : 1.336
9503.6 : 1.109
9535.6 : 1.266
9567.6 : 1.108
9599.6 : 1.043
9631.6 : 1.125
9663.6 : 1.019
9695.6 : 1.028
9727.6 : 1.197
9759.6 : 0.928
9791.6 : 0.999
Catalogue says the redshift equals 0.209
